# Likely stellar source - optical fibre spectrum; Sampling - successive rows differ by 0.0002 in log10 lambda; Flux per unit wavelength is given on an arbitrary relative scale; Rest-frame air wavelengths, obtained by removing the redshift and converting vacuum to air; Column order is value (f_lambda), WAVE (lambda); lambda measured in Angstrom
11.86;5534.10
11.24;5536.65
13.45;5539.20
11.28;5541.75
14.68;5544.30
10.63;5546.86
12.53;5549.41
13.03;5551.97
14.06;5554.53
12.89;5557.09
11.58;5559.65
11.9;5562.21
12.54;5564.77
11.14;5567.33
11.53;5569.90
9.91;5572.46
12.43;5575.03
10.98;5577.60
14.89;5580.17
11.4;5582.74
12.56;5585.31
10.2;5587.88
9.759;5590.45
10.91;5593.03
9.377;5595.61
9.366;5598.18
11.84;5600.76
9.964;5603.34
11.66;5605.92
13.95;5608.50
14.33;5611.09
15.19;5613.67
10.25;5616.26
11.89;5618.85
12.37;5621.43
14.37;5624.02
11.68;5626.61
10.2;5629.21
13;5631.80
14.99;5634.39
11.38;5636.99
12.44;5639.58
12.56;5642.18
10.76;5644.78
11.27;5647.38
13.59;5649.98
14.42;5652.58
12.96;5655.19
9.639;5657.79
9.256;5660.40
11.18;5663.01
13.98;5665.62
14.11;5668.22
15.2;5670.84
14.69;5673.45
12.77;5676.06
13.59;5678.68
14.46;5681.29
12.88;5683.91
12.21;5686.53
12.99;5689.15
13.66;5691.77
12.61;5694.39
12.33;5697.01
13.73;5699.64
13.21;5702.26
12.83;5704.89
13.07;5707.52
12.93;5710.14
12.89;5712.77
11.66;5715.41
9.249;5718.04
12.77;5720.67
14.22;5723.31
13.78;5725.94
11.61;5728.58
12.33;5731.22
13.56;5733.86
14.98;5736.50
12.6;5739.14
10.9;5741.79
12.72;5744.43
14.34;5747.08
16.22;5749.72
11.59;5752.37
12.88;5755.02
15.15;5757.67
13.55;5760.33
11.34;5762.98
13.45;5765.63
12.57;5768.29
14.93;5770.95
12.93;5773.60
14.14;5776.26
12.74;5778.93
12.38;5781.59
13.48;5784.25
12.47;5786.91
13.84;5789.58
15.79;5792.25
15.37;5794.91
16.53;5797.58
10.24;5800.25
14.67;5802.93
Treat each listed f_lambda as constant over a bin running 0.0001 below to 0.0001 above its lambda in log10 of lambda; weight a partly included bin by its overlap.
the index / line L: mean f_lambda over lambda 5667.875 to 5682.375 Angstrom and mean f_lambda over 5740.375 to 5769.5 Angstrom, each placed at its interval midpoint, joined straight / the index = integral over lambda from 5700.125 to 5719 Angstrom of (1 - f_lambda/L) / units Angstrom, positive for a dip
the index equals 1.8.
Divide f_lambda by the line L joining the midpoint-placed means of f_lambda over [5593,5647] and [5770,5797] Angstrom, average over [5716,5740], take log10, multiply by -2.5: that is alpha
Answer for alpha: 0.04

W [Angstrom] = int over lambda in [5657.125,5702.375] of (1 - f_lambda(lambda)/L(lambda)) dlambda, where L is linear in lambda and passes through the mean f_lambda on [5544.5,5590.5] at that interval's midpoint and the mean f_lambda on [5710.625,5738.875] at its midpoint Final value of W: -1.6 Angstrom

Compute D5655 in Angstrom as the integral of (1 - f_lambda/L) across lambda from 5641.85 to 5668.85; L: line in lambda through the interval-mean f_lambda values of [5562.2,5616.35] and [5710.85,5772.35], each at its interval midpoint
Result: 0.35 Angstrom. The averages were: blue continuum 11.7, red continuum 13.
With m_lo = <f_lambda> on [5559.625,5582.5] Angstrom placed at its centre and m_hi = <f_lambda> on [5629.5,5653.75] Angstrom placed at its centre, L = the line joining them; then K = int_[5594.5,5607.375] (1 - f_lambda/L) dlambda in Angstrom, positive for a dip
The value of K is 1.8 Angstrom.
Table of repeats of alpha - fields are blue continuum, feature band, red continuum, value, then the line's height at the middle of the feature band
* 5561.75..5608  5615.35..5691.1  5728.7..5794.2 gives -0.05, 12.1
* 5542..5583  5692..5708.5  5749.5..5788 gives -0.01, 12.9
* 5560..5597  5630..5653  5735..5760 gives -0.04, 12.2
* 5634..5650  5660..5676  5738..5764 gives -0.07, 12.4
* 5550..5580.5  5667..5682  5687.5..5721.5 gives -0.13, 12.5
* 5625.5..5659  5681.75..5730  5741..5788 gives 0.00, 12.8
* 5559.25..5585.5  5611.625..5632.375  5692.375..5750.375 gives -0.02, 12.2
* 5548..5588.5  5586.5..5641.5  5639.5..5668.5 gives 0.02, 12.1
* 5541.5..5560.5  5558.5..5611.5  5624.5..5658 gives 0.10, 12.6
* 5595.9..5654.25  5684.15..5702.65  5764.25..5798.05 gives 0.00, 13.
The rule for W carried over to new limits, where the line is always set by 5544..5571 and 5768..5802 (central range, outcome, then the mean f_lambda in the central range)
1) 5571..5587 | 0.6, 12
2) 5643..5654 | 0.3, 12.5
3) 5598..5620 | 0.8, 12.2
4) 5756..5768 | 0.2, 13.3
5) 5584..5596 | 1.8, 10.7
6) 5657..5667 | 1.4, 11.1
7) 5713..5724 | 1.1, 11.9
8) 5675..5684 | -0.3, 13.5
